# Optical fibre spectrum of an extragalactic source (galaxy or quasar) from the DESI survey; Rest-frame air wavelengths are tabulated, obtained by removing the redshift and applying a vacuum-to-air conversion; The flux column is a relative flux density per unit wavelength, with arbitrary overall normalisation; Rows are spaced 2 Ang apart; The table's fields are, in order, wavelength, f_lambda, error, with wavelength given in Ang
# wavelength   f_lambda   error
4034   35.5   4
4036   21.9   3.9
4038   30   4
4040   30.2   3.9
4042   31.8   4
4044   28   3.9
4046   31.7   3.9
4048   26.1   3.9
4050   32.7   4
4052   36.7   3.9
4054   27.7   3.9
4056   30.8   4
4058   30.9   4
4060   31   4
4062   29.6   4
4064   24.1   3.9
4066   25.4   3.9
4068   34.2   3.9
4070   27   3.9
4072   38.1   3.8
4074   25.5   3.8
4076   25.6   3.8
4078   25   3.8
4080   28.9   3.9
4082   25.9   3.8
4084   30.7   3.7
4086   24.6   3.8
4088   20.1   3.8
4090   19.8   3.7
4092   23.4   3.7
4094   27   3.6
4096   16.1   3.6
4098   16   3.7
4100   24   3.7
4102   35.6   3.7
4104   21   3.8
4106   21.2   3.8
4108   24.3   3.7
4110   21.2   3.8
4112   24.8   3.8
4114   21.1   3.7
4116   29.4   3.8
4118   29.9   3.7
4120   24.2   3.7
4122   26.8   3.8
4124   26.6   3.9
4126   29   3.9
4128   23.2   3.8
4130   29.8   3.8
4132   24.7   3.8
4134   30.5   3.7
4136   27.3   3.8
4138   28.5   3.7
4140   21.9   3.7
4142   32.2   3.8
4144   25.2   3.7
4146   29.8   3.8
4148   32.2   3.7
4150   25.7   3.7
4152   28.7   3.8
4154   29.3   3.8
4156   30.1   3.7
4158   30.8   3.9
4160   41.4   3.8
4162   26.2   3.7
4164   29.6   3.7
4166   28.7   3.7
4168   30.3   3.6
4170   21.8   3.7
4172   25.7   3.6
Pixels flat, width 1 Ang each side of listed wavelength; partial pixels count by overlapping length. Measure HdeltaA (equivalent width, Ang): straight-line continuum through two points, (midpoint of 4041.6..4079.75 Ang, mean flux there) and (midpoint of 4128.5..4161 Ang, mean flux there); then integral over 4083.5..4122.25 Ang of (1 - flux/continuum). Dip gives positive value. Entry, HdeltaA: 7.2 Ang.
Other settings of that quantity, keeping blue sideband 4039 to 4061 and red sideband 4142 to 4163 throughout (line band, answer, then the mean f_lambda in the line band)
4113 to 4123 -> 1.32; 26.3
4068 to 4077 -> 0.27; 29.6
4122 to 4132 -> 1.10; 26.9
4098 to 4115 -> 3.74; 23.7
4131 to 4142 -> 1.12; 27.1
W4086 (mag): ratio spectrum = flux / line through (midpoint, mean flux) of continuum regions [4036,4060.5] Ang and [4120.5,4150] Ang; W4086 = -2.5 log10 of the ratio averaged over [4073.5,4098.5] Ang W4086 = 0.22 mag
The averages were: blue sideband 30.3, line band 23.9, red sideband 27.6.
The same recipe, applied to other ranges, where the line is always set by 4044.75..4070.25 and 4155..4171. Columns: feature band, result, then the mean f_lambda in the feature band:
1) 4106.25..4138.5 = 0.14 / 26.2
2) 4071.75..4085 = 0.07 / 28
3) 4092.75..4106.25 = 0.28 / 23.1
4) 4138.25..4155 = 0.06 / 28.1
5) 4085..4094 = 0.31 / 22.5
